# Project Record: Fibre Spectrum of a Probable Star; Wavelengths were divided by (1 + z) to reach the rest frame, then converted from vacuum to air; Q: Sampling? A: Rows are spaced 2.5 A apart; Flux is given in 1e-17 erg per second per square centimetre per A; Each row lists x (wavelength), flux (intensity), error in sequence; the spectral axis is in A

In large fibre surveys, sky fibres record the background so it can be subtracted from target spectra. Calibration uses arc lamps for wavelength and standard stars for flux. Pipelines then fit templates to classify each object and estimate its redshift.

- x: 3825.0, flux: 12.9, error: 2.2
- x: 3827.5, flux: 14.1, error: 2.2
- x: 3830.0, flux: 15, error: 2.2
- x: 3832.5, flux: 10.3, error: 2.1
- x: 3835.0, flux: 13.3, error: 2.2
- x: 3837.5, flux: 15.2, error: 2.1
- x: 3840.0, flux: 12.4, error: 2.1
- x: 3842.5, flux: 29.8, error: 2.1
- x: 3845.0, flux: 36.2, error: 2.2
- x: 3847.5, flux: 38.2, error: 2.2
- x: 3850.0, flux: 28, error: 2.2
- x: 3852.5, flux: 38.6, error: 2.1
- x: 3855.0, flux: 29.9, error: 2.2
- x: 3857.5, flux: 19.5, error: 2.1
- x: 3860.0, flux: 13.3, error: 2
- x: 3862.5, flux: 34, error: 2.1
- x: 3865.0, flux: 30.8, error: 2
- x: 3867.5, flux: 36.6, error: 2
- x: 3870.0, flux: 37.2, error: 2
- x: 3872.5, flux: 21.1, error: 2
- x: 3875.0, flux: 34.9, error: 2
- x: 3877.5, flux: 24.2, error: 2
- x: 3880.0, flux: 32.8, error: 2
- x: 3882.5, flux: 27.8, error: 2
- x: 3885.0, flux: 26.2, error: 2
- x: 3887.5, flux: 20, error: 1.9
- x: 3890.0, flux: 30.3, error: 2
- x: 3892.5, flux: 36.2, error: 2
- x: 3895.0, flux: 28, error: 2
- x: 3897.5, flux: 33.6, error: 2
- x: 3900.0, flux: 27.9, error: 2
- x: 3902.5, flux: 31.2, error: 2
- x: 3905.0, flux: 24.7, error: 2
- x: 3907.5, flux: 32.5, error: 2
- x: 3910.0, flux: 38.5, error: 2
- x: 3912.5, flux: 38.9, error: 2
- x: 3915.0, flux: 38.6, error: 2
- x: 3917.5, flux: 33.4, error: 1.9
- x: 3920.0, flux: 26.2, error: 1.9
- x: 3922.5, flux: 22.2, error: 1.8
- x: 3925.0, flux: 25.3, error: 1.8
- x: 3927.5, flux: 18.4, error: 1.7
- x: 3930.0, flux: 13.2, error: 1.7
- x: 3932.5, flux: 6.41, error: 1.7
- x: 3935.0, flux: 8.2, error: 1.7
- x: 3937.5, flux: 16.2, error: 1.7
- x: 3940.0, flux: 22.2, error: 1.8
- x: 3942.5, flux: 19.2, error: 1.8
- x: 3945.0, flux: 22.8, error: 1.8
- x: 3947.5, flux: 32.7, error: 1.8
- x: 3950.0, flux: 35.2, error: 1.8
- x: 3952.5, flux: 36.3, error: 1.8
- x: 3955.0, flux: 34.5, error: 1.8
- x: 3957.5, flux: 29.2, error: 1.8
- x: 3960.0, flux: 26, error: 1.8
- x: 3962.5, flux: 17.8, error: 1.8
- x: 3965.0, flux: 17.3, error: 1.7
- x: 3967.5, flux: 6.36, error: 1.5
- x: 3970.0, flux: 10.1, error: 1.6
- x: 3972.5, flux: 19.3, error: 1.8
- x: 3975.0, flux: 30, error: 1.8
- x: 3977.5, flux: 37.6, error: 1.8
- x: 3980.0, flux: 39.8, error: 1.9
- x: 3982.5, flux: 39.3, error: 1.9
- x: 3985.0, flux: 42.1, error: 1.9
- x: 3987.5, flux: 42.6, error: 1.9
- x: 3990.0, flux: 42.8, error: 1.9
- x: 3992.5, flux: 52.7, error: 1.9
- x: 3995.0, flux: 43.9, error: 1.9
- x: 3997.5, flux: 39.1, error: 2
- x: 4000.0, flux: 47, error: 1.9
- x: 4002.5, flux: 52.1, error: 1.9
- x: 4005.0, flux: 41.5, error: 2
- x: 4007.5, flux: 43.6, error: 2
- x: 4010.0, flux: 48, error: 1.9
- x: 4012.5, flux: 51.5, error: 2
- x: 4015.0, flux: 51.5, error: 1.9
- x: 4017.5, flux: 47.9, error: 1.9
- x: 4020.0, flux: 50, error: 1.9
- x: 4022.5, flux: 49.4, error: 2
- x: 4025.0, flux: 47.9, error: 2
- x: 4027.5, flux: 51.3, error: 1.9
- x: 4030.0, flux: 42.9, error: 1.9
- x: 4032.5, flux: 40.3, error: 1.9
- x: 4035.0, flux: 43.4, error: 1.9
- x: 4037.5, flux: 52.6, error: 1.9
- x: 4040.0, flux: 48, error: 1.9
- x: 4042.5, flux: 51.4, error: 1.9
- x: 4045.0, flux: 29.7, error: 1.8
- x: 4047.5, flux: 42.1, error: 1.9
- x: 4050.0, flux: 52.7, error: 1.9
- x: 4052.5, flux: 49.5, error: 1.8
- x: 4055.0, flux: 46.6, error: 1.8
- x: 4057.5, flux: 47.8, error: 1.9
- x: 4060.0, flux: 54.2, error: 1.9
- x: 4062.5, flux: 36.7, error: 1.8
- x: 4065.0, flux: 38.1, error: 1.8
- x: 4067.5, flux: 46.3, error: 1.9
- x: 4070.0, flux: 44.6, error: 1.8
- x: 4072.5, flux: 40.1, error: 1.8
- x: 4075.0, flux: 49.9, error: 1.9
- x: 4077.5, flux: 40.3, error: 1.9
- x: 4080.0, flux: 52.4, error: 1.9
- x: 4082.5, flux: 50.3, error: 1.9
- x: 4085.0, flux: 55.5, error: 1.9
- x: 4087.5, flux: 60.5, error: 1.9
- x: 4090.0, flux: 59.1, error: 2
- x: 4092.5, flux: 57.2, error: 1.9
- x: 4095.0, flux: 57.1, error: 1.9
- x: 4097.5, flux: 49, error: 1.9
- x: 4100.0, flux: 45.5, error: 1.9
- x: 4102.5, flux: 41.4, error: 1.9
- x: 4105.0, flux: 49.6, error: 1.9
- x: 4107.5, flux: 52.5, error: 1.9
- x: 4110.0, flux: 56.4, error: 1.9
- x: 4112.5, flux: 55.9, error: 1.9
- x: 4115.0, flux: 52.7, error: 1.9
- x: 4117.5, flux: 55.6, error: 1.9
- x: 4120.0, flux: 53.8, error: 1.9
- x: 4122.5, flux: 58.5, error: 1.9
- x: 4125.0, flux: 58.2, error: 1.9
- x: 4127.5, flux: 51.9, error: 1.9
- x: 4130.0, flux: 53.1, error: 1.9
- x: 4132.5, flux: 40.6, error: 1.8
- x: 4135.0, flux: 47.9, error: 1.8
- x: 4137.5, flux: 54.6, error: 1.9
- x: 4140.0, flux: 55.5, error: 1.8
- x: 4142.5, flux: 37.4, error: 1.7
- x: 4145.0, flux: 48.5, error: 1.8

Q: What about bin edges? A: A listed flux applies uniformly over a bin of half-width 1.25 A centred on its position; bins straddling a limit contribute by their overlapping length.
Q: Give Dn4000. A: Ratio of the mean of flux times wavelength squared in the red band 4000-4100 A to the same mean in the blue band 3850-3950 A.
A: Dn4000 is 1.91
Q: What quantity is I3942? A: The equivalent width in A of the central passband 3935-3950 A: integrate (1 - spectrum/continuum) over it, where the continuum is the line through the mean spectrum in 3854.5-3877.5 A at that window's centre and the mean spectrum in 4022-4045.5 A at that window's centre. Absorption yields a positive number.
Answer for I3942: 5.8 A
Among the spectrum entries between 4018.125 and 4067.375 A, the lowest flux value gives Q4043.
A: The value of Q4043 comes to 29.7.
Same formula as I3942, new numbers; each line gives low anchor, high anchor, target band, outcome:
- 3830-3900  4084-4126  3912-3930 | 3.1 A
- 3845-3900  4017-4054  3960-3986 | 9.4 A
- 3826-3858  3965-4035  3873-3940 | 7.2 A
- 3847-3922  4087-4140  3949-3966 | 4.2 A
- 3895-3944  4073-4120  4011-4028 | -4.0 A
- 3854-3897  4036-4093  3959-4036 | 4.2 A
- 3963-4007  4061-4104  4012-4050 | -4.9 A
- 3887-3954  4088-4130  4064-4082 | 1.3 A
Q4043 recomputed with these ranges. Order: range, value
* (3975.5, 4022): 37.6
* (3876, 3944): 6.41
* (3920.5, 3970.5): 6.36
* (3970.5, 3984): 19.3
